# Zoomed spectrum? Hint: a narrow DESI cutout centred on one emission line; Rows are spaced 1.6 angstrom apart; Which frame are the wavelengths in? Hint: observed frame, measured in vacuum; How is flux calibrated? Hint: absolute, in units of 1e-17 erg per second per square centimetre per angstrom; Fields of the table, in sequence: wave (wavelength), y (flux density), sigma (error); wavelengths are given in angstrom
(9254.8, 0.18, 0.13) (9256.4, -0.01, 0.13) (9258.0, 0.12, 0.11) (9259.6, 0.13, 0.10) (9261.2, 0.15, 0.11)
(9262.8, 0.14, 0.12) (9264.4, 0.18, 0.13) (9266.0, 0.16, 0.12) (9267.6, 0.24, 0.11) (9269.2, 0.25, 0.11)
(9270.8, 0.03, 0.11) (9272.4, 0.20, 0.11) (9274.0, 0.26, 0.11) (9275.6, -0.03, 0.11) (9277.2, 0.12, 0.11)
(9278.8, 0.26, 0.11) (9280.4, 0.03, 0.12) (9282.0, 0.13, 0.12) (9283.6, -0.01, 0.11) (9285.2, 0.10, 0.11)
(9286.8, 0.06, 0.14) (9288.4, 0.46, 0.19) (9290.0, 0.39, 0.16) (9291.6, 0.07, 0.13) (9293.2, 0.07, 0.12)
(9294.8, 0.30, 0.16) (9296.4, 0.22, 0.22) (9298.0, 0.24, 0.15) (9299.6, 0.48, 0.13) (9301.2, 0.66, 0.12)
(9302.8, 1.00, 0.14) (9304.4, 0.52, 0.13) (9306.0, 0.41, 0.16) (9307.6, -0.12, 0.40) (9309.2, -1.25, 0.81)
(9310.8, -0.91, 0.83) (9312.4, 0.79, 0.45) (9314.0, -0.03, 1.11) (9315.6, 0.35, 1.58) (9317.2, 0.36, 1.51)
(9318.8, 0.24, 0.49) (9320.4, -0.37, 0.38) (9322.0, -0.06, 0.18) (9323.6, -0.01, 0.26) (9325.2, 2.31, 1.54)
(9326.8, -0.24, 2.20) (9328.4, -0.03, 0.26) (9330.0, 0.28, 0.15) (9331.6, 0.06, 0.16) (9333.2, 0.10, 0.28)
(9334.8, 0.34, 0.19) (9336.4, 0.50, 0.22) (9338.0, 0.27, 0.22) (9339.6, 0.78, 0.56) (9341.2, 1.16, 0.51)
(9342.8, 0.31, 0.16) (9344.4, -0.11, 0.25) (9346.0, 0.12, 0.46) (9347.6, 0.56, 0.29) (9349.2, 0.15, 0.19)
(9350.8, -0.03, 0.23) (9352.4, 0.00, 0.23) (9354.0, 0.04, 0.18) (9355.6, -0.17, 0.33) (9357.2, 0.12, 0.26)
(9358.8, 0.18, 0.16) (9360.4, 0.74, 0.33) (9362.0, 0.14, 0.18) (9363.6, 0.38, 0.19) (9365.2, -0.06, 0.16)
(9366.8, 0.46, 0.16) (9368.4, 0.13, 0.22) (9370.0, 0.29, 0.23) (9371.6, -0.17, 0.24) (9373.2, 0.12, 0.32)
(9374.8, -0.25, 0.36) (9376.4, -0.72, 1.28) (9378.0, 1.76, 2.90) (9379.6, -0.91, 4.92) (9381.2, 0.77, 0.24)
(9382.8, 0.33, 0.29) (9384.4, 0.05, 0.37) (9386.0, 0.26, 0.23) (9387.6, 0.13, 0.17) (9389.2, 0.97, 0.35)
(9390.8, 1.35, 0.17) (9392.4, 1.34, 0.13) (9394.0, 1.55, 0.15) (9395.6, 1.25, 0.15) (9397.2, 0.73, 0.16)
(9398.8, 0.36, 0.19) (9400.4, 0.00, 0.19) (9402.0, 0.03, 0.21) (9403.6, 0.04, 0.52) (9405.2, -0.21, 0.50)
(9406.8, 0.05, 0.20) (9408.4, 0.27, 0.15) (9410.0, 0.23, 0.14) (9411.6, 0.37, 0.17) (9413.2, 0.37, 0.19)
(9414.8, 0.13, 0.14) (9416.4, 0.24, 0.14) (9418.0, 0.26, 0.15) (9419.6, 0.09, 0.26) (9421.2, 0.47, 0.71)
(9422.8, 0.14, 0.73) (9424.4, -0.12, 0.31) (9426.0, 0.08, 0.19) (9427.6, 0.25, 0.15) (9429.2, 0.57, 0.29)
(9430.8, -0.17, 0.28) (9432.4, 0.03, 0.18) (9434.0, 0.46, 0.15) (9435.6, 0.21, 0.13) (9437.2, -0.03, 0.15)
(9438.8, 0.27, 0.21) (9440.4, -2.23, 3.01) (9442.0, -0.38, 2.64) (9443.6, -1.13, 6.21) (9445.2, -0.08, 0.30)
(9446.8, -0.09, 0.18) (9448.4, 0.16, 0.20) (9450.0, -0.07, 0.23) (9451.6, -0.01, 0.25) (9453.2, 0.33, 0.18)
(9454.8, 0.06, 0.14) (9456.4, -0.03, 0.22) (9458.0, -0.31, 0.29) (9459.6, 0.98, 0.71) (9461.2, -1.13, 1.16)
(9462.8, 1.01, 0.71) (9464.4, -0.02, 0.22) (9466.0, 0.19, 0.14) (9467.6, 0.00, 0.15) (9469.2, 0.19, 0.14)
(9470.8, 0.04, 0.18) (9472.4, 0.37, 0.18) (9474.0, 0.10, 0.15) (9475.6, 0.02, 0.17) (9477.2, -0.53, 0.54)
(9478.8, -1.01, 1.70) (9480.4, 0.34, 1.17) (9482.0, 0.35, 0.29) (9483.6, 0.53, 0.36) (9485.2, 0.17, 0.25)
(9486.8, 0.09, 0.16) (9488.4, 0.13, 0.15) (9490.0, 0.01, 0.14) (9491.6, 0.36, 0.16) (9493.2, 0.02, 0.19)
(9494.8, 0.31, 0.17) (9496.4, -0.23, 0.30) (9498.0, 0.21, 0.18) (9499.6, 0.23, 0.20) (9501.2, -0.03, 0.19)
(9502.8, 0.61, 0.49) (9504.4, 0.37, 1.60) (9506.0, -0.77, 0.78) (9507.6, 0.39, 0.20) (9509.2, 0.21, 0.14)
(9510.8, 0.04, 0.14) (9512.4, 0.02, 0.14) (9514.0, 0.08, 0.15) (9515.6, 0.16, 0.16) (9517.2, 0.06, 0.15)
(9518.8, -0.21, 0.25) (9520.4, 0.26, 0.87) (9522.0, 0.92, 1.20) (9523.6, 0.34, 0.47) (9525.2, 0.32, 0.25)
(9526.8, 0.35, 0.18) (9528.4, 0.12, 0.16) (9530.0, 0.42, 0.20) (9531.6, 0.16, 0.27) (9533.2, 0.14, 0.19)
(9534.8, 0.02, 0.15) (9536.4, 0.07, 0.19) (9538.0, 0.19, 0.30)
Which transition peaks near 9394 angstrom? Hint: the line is [O III] 5007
